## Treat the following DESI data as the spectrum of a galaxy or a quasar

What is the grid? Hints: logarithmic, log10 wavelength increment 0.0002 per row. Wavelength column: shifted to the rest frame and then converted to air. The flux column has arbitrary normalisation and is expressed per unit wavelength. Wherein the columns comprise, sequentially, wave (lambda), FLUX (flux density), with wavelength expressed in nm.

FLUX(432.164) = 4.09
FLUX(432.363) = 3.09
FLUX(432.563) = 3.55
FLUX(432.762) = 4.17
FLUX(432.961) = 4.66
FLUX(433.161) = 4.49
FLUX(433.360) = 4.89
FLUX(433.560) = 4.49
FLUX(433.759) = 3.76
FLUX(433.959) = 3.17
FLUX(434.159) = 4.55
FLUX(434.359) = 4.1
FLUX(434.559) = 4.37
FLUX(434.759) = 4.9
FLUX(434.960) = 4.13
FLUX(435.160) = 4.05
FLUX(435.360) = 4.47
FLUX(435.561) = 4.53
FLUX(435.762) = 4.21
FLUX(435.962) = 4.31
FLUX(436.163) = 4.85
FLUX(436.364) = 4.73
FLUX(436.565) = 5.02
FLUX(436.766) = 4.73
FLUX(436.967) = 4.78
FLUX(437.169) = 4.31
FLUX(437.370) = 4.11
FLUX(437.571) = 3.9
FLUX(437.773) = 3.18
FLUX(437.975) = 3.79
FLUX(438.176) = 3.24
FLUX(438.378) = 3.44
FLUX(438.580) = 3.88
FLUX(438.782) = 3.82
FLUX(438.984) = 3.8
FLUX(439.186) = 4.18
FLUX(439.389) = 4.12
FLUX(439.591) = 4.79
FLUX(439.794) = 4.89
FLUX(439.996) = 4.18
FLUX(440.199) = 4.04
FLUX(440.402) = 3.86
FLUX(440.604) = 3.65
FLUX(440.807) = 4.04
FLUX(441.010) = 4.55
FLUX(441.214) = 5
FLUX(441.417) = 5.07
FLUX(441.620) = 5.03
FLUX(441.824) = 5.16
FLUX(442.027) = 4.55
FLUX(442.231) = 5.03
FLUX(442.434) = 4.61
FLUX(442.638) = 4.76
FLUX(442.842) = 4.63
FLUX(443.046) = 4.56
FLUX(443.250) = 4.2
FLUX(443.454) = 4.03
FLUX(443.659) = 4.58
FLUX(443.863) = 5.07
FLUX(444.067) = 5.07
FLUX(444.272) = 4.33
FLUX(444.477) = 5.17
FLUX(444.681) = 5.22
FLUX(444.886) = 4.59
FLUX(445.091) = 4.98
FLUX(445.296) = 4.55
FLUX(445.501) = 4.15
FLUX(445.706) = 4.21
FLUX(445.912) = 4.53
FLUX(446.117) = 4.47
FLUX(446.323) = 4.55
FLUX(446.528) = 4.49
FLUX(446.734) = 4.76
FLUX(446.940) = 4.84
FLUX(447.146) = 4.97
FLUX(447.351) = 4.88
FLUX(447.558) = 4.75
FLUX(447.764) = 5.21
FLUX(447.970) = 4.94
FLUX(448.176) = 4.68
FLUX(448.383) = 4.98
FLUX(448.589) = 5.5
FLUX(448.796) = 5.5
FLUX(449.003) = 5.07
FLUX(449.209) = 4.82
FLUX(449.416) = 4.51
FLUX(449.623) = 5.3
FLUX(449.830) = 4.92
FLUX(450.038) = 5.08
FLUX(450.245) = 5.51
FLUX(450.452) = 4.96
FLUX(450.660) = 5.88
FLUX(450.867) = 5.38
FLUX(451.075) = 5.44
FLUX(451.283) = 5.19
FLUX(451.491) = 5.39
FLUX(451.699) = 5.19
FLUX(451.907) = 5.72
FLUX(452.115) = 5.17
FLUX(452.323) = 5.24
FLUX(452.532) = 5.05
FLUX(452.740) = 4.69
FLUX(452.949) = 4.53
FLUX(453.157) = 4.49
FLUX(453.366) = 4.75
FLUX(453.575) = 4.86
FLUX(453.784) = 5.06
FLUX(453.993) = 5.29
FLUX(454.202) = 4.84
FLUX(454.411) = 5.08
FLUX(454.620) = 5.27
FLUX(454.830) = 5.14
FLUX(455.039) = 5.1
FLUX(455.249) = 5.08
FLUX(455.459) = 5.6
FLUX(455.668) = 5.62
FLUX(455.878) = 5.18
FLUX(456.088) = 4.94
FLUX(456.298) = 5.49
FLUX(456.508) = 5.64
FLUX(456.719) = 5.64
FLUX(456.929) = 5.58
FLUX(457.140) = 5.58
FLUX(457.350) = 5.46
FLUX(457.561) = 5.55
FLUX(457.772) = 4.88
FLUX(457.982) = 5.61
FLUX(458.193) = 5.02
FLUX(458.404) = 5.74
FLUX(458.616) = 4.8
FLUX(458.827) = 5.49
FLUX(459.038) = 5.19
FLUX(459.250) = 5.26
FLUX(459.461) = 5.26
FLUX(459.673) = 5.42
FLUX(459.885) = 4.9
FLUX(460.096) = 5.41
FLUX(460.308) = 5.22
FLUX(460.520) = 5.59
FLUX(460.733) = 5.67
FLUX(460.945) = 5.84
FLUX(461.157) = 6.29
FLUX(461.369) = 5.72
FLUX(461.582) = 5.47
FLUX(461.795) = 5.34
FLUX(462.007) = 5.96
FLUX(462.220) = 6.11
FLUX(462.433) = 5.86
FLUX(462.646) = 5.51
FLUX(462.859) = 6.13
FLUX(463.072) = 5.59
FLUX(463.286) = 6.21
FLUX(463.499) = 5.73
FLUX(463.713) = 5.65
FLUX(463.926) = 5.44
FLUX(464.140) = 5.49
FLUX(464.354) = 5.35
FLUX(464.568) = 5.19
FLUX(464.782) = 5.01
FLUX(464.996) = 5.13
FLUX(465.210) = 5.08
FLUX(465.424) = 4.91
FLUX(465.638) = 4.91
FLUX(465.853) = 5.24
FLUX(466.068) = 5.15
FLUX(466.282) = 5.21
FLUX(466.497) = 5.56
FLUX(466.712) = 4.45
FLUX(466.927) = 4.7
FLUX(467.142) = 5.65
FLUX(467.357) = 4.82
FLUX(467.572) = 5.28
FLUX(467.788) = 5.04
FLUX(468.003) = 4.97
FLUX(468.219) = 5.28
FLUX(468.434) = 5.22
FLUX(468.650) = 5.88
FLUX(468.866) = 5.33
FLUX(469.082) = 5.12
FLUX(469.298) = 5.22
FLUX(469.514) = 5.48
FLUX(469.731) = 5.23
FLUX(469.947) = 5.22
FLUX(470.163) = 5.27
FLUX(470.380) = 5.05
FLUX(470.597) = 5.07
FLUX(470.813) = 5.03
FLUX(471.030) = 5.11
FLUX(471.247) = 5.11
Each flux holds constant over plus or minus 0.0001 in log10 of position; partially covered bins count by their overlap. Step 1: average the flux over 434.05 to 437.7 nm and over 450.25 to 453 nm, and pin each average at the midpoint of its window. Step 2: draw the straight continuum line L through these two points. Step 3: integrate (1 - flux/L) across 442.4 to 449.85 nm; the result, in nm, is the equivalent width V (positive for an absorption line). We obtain 0.29 nm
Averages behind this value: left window 4.43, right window 5.24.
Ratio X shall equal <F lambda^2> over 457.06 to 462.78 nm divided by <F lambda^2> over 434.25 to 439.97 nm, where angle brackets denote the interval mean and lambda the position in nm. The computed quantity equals 1.44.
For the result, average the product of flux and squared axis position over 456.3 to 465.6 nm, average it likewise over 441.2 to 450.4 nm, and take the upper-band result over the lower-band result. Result 1.22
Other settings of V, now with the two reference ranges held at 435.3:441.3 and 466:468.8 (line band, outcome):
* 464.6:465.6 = 0.01 nm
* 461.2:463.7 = -0.39 nm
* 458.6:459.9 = -0.09 nm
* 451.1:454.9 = -0.29 nm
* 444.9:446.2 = -0.01 nm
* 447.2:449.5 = -0.23 nm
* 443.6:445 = -0.15 nm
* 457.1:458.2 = -0.12 nm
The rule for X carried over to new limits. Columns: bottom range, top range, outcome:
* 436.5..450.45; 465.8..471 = 1.26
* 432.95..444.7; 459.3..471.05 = 1.37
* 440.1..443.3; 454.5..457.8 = 1.26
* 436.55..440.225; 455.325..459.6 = 1.43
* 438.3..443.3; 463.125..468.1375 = 1.32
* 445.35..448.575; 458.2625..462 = 1.23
